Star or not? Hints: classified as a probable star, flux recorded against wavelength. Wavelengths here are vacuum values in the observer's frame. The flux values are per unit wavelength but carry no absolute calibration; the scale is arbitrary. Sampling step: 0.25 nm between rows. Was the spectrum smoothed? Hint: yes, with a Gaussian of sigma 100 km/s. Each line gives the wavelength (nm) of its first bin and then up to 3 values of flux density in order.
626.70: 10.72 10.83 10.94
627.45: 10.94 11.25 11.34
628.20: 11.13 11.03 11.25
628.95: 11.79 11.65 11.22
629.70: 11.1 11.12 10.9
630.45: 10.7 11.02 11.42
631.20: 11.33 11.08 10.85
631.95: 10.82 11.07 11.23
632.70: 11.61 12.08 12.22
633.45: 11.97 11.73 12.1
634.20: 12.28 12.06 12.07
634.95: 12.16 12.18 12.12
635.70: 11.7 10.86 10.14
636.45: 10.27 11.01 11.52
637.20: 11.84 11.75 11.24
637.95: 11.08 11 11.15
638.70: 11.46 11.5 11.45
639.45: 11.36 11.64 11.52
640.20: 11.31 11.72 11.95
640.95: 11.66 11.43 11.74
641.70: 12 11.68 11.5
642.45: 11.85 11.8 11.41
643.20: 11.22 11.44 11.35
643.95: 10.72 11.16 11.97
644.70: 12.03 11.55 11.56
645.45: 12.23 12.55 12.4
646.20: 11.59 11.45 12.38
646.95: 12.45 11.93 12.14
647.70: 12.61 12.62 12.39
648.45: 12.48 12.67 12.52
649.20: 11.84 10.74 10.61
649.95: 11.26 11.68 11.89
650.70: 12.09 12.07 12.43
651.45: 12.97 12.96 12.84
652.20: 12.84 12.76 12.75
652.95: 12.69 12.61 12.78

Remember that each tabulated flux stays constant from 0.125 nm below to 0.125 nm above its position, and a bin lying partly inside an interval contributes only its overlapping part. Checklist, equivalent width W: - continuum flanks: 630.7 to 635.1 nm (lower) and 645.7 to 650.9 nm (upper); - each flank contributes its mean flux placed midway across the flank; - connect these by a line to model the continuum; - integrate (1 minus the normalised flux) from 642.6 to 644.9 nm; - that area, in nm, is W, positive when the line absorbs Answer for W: 0.085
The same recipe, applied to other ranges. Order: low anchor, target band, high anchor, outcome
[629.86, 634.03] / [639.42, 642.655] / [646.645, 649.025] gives 0.08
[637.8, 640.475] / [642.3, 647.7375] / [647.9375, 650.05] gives -0.06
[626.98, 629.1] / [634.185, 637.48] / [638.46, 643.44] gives -0.03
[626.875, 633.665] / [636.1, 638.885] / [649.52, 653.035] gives 0.11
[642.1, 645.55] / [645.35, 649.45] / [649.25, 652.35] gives -0.15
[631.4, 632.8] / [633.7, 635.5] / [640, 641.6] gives -0.14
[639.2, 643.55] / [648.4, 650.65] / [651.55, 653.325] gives 0.13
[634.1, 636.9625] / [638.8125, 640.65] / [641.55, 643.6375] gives 0.01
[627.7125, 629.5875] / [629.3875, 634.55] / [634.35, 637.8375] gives -0.01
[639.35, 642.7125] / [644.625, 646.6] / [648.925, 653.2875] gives 0.00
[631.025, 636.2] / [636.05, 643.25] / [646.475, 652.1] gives 0.25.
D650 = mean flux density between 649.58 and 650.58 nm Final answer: 11.4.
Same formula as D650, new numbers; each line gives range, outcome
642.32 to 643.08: 11.7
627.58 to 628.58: 11.2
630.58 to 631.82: 11.1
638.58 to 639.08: 11.5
